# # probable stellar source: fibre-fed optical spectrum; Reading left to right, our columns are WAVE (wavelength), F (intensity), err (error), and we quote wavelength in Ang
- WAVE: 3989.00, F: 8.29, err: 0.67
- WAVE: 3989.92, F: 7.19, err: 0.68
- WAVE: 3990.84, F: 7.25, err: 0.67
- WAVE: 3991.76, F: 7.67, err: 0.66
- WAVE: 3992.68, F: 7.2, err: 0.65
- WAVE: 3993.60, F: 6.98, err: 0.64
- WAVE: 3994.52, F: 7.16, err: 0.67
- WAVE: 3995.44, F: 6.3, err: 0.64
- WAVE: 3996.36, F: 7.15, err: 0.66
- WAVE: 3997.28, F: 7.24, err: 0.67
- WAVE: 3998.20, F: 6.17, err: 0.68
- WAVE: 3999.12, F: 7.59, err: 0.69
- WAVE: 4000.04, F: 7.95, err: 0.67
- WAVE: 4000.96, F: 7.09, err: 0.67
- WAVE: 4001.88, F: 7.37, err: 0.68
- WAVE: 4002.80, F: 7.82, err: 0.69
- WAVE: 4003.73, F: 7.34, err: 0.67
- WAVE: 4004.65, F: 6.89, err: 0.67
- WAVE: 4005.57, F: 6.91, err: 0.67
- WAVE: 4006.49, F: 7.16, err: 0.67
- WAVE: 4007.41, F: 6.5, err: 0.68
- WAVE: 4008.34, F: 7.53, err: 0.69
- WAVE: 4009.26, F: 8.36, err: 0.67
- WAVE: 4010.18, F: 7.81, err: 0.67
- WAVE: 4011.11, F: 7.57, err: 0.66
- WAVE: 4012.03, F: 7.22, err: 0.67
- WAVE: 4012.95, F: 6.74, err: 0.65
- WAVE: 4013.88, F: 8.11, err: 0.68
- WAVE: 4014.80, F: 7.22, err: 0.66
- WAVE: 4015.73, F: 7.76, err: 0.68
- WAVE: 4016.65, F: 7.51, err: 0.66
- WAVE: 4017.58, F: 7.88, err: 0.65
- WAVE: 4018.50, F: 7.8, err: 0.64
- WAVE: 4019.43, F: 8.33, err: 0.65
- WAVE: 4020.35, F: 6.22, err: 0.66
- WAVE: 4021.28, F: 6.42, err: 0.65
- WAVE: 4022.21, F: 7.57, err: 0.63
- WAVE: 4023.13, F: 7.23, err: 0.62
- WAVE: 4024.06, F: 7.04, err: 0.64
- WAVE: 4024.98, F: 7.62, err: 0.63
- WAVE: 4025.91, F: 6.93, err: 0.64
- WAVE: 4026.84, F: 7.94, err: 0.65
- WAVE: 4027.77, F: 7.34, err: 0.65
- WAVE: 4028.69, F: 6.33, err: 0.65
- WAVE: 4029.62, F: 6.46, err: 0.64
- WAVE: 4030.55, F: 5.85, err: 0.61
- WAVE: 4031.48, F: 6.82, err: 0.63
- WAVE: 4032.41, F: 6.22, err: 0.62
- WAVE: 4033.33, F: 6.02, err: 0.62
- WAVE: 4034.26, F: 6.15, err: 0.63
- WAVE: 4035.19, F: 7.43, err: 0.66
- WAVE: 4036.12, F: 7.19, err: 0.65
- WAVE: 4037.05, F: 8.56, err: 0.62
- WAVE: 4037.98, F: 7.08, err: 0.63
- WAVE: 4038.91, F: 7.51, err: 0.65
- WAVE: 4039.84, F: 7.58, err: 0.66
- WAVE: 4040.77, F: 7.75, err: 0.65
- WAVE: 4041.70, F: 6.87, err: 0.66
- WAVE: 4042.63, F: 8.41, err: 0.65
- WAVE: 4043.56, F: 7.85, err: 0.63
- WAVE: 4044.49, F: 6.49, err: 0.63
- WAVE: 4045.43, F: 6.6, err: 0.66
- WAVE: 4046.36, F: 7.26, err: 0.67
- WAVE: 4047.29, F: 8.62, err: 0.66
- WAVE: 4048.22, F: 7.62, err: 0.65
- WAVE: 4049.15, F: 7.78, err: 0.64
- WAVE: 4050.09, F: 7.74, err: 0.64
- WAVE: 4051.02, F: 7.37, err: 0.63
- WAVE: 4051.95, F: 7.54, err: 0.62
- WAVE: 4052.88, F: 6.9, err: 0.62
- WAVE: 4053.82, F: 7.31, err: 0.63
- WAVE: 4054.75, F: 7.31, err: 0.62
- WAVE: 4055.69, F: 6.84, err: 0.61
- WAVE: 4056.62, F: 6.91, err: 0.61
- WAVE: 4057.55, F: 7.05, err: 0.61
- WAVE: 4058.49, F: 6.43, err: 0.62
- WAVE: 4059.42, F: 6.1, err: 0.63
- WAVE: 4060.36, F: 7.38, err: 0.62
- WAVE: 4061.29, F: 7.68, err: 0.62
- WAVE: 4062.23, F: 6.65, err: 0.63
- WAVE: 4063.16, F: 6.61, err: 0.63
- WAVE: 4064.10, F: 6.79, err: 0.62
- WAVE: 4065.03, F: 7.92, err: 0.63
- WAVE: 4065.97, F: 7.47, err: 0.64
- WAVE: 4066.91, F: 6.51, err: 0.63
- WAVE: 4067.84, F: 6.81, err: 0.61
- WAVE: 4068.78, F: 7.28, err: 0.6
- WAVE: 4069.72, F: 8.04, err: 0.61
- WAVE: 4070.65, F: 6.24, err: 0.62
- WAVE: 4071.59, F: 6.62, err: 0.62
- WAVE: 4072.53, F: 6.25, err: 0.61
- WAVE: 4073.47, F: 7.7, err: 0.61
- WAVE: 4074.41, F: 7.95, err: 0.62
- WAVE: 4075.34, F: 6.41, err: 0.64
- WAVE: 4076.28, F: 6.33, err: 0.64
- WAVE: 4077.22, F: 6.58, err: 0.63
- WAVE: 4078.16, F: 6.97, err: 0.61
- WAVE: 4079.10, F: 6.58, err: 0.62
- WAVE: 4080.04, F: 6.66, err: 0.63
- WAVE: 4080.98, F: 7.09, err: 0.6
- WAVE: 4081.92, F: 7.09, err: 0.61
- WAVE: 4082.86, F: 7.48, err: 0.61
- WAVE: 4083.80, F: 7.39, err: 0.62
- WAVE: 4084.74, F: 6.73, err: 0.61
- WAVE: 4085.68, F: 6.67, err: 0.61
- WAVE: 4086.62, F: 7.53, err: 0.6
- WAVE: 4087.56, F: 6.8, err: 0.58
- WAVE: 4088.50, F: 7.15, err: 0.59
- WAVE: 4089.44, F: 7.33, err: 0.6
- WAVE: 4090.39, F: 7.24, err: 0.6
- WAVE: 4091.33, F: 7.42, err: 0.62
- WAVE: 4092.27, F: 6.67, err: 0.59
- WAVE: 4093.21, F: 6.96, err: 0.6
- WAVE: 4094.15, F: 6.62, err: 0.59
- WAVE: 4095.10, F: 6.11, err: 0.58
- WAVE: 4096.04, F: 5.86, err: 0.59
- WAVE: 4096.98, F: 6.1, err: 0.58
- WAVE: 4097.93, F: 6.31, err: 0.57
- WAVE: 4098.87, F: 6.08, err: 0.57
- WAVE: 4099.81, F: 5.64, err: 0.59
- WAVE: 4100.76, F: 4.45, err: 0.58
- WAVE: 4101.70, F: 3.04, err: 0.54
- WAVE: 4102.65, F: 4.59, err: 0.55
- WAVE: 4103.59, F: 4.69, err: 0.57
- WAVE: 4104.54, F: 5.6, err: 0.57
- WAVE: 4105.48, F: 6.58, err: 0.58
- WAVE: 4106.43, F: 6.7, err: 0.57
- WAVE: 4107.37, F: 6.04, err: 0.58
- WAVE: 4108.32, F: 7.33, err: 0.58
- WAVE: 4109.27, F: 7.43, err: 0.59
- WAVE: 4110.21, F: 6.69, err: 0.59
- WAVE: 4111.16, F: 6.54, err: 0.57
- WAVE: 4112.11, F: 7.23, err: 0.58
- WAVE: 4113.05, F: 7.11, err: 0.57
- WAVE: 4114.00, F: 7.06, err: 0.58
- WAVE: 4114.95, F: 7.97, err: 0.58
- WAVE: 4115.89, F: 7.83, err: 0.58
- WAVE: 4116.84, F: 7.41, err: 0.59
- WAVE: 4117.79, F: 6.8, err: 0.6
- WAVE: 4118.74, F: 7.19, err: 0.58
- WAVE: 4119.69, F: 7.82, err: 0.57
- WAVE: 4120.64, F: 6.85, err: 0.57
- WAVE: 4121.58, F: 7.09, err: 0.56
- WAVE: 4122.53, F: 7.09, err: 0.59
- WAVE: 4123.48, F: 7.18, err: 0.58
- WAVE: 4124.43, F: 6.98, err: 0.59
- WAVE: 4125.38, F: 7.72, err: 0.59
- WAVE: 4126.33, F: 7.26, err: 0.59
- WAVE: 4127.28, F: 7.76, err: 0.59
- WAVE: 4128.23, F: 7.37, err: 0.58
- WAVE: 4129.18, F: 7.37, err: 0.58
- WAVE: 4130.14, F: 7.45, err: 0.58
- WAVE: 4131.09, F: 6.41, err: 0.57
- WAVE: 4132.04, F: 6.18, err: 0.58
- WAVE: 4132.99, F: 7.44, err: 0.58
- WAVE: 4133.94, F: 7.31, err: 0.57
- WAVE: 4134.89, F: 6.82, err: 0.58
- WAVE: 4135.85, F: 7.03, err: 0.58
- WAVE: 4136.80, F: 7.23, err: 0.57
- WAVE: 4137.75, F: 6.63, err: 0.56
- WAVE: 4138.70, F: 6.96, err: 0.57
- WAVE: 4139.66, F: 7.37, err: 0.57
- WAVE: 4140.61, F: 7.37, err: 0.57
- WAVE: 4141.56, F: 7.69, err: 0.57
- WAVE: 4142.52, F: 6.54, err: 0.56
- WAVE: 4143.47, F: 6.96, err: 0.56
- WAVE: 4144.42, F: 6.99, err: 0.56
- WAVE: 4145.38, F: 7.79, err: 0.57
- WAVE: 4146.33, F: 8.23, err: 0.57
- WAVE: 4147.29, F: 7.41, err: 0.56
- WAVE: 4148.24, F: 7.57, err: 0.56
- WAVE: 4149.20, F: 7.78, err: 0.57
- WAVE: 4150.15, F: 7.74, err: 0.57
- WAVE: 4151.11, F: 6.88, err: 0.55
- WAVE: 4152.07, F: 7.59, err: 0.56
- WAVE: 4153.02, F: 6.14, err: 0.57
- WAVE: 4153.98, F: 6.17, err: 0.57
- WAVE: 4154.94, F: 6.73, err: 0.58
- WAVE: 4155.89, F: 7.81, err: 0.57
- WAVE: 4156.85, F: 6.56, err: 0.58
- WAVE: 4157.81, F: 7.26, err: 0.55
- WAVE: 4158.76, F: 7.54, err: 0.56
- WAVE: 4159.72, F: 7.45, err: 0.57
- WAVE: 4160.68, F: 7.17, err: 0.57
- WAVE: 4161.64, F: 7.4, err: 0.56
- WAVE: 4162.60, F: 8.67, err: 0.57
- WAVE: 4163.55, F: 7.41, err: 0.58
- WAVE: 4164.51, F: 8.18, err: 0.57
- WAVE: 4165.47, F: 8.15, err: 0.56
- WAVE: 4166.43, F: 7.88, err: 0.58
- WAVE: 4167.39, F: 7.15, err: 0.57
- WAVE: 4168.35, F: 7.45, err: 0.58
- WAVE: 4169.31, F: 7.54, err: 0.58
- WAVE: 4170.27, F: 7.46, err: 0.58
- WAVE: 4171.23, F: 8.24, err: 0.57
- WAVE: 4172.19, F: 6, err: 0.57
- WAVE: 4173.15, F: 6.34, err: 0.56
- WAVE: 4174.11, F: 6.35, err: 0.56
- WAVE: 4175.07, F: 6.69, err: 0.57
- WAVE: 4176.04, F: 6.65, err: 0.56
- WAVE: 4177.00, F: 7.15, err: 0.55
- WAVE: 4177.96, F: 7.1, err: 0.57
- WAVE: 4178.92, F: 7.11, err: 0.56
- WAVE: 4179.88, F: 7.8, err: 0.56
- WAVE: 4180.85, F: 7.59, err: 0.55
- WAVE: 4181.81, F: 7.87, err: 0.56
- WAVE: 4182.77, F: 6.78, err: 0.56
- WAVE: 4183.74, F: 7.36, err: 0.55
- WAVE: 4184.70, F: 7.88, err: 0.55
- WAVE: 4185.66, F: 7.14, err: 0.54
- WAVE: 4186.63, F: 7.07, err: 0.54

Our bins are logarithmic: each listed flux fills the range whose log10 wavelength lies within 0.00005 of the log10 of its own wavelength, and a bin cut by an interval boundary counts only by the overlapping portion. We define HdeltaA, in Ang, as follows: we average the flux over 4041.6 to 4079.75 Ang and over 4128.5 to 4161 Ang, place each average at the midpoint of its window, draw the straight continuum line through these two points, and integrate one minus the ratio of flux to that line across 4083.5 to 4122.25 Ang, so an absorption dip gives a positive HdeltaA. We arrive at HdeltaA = 2.9 Ang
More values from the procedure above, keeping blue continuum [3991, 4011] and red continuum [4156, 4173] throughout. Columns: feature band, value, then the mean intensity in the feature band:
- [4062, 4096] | 1.9 Ang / 6.95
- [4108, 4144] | 1.3 Ang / 7.17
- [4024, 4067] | 1.0 Ang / 7.15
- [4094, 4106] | 3.1 Ang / 5.48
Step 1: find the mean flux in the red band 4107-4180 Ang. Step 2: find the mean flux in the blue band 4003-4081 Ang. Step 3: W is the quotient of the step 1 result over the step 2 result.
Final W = 1.01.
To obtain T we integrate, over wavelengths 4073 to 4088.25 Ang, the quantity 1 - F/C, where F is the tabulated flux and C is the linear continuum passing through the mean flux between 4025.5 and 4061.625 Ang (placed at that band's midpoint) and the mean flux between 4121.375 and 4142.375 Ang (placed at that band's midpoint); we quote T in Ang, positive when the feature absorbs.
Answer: 0.3 Ang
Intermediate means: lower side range 7.16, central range 7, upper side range 7.16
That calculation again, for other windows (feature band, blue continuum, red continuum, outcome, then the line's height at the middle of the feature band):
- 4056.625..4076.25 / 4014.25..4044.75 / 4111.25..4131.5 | 0.7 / 7.23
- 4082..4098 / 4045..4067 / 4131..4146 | 0.6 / 7.15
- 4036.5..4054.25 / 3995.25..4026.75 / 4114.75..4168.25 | -0.5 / 7.31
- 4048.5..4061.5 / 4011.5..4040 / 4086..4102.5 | -0.7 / 6.79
